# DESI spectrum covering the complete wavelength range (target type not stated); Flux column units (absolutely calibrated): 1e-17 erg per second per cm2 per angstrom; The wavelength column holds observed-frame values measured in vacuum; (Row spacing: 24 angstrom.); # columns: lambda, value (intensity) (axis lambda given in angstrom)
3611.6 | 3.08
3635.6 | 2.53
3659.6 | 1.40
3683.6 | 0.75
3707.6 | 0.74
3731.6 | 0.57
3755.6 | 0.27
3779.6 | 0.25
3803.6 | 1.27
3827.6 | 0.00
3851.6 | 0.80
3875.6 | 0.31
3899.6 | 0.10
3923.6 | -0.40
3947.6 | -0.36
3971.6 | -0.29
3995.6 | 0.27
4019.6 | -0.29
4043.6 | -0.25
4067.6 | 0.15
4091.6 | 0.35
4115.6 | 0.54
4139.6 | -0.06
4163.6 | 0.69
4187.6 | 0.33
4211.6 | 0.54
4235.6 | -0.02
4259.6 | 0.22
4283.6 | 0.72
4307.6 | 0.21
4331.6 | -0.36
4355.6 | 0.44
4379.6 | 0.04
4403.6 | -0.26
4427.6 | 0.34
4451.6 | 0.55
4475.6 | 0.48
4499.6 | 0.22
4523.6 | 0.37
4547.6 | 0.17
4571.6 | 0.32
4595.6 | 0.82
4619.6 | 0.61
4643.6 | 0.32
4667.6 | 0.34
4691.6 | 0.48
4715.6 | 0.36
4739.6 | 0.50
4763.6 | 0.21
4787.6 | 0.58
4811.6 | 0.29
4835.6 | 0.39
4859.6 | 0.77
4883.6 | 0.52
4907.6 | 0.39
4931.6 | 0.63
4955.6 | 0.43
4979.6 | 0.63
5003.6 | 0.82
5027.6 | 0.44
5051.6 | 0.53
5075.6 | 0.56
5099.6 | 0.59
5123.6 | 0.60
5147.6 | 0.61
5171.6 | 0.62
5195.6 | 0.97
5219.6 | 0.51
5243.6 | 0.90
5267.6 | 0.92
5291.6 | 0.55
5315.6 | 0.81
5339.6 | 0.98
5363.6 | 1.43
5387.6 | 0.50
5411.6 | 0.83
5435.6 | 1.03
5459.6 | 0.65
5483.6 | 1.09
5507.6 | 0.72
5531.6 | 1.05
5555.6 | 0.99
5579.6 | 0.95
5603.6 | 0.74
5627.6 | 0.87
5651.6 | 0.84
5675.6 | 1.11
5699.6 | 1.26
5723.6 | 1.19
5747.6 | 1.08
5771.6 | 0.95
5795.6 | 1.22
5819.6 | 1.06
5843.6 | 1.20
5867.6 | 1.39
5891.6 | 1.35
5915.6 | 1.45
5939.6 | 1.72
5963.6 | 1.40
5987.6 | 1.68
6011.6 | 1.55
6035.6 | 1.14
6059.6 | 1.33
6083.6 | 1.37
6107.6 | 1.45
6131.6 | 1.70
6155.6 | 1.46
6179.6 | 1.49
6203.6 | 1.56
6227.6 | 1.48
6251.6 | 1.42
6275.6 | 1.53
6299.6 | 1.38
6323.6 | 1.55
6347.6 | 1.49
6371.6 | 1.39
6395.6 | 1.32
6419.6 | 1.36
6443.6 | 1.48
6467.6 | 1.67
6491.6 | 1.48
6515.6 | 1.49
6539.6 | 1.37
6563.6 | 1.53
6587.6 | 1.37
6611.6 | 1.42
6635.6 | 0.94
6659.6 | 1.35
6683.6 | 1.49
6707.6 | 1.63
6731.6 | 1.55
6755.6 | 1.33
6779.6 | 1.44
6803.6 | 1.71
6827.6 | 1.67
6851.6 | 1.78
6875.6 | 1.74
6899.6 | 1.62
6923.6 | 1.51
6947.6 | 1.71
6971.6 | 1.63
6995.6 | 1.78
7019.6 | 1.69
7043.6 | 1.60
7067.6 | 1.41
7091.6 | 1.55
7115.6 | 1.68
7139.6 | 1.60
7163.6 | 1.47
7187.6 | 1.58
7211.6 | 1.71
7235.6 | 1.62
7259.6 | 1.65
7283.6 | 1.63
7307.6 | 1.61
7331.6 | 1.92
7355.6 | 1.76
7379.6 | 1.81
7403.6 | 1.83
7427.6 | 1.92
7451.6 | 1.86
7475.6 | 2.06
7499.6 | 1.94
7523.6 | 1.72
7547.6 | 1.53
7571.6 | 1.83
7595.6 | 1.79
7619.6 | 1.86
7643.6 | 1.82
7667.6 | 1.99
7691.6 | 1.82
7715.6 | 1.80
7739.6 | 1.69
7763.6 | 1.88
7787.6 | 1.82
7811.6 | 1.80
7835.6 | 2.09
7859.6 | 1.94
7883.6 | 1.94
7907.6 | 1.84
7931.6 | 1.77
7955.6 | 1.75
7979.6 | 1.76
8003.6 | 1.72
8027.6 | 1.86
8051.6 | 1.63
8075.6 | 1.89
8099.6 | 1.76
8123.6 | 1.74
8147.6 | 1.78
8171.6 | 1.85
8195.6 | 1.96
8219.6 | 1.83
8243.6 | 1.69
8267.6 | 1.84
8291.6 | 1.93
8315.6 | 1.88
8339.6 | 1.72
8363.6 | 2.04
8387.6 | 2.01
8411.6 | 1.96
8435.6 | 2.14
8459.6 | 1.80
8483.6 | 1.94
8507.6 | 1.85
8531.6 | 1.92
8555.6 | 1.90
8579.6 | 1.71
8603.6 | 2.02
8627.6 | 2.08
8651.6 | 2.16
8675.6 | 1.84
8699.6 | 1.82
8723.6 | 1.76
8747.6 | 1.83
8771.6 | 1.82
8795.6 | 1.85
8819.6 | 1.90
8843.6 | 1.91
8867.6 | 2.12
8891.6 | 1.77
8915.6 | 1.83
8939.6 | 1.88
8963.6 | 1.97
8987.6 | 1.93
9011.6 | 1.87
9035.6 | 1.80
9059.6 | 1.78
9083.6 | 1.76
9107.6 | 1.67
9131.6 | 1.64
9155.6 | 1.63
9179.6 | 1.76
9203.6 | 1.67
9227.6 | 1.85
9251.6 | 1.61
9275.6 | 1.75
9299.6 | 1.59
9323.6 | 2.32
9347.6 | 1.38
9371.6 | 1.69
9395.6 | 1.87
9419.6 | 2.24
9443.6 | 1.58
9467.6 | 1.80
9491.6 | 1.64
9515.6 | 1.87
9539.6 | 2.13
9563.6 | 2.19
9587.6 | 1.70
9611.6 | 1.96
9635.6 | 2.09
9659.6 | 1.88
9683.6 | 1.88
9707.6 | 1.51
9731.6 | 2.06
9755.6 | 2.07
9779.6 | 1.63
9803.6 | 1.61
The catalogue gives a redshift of 0.28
